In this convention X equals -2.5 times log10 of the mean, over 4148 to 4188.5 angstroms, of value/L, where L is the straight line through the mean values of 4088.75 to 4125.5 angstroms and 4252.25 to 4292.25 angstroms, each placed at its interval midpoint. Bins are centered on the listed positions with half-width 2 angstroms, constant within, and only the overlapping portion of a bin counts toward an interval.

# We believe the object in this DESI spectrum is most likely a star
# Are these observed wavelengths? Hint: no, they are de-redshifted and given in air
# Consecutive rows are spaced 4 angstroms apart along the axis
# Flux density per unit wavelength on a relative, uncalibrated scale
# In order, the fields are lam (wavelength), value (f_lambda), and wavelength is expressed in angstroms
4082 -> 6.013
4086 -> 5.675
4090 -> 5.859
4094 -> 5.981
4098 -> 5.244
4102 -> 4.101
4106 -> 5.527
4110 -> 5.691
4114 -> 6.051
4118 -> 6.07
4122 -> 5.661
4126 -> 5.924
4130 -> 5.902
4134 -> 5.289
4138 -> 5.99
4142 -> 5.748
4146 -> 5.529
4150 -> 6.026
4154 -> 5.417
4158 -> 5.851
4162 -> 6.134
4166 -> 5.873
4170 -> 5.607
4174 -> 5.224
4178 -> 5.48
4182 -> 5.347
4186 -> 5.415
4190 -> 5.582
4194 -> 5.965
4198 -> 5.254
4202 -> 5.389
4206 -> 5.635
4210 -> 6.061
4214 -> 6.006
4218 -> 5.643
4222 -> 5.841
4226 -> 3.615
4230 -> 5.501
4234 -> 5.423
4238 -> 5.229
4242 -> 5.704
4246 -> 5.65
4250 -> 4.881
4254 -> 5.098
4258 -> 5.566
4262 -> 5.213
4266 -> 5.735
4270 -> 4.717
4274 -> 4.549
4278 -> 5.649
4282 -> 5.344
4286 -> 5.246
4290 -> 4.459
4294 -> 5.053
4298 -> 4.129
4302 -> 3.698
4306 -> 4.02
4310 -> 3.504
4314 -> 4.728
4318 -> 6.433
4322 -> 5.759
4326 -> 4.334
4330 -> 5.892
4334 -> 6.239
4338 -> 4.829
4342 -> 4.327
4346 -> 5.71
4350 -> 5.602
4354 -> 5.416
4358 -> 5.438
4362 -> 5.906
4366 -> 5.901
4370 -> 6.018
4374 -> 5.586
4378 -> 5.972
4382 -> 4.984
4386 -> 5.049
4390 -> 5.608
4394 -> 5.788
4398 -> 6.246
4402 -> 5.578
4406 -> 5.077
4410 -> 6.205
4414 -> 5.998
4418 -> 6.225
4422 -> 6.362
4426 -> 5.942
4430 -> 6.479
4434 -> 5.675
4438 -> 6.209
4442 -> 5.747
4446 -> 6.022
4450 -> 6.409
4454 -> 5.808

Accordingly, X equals -0.04 mag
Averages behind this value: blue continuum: 5.58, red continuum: 5.16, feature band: 5.64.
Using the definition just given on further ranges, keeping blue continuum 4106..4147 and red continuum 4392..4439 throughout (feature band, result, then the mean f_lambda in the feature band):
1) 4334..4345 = 0.19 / 4.98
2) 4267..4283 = 0.16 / 5.09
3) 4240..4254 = 0.10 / 5.37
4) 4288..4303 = 0.32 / 4.38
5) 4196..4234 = 0.08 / 5.44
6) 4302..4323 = 0.24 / 4.73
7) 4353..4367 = 0.05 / 5.67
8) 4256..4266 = 0.08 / 5.46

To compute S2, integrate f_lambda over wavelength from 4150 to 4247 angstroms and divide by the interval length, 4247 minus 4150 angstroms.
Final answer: 5.54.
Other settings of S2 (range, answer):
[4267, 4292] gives 5.02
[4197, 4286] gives 5.35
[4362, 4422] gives 5.76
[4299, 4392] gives 5.25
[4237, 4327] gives 4.99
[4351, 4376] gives 5.71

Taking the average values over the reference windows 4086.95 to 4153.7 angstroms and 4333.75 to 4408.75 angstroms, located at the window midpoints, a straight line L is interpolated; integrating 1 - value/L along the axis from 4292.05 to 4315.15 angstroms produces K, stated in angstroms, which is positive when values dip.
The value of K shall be 5.80 angstroms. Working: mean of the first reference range 5.66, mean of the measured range 4.17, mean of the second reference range 5.53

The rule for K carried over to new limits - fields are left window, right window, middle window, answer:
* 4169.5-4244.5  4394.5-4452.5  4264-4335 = 9.3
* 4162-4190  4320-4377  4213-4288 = 3.3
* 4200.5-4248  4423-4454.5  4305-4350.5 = 5.0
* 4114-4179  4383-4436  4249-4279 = 3.2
